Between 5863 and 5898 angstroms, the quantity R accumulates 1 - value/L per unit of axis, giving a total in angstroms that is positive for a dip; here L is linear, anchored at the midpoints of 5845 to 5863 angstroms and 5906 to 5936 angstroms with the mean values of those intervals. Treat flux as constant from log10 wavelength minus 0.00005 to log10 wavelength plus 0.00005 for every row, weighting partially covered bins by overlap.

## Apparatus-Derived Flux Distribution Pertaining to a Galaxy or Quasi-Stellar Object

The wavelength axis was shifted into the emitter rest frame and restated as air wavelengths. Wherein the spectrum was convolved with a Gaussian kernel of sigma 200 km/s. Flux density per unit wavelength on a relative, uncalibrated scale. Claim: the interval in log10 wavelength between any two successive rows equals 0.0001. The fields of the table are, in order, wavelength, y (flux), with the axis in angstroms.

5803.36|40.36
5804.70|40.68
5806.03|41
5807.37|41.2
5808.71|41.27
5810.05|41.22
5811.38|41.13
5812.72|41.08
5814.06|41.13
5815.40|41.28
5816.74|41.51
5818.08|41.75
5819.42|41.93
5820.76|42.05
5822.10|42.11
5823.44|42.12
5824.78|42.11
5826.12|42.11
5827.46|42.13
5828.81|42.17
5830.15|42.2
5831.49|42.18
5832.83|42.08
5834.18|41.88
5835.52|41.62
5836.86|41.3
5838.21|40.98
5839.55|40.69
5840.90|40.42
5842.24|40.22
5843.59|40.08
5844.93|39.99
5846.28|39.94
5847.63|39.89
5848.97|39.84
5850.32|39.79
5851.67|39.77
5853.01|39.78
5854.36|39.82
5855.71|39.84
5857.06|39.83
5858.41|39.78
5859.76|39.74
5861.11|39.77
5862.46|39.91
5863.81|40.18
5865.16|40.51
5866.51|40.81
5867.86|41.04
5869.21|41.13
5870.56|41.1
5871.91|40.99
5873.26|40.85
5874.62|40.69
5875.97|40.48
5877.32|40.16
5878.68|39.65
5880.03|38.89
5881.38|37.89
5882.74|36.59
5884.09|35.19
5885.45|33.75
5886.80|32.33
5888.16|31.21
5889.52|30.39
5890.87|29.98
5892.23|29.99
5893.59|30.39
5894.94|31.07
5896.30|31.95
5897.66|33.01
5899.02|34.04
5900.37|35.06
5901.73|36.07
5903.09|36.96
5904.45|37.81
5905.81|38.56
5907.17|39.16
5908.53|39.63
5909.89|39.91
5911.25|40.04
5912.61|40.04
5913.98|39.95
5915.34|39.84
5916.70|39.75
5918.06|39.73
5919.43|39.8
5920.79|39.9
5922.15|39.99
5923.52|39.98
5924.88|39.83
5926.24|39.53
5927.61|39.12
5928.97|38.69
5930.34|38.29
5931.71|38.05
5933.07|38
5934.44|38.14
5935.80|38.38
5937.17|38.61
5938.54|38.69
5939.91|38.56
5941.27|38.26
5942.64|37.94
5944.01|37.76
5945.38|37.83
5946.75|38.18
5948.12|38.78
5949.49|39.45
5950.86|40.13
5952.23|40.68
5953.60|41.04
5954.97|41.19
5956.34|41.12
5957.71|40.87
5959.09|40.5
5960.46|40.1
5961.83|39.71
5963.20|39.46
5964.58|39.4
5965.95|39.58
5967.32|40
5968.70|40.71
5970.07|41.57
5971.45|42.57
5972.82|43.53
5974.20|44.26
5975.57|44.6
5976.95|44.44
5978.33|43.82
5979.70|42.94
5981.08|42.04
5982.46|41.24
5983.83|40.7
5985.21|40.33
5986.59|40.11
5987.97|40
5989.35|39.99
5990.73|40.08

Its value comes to 2.7 angstroms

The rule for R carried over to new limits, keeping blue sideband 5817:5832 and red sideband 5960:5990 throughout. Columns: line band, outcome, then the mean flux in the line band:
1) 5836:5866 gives 1.32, 40.1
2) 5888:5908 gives 3.80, 33.8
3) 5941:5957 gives 0.83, 39.4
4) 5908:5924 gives 0.69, 39.9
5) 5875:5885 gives 0.83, 38.4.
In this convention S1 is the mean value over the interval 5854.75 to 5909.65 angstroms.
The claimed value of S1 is 37.2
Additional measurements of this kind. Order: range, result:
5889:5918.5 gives 36.1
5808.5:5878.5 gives 40.9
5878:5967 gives 37.8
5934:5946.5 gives 38.2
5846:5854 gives 39.8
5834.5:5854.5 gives 40.3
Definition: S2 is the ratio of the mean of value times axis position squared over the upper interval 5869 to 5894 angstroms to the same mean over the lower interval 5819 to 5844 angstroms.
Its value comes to 0.89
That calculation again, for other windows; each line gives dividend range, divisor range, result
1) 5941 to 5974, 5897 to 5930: 1.05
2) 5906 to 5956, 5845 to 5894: 1.05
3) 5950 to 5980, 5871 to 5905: 1.20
